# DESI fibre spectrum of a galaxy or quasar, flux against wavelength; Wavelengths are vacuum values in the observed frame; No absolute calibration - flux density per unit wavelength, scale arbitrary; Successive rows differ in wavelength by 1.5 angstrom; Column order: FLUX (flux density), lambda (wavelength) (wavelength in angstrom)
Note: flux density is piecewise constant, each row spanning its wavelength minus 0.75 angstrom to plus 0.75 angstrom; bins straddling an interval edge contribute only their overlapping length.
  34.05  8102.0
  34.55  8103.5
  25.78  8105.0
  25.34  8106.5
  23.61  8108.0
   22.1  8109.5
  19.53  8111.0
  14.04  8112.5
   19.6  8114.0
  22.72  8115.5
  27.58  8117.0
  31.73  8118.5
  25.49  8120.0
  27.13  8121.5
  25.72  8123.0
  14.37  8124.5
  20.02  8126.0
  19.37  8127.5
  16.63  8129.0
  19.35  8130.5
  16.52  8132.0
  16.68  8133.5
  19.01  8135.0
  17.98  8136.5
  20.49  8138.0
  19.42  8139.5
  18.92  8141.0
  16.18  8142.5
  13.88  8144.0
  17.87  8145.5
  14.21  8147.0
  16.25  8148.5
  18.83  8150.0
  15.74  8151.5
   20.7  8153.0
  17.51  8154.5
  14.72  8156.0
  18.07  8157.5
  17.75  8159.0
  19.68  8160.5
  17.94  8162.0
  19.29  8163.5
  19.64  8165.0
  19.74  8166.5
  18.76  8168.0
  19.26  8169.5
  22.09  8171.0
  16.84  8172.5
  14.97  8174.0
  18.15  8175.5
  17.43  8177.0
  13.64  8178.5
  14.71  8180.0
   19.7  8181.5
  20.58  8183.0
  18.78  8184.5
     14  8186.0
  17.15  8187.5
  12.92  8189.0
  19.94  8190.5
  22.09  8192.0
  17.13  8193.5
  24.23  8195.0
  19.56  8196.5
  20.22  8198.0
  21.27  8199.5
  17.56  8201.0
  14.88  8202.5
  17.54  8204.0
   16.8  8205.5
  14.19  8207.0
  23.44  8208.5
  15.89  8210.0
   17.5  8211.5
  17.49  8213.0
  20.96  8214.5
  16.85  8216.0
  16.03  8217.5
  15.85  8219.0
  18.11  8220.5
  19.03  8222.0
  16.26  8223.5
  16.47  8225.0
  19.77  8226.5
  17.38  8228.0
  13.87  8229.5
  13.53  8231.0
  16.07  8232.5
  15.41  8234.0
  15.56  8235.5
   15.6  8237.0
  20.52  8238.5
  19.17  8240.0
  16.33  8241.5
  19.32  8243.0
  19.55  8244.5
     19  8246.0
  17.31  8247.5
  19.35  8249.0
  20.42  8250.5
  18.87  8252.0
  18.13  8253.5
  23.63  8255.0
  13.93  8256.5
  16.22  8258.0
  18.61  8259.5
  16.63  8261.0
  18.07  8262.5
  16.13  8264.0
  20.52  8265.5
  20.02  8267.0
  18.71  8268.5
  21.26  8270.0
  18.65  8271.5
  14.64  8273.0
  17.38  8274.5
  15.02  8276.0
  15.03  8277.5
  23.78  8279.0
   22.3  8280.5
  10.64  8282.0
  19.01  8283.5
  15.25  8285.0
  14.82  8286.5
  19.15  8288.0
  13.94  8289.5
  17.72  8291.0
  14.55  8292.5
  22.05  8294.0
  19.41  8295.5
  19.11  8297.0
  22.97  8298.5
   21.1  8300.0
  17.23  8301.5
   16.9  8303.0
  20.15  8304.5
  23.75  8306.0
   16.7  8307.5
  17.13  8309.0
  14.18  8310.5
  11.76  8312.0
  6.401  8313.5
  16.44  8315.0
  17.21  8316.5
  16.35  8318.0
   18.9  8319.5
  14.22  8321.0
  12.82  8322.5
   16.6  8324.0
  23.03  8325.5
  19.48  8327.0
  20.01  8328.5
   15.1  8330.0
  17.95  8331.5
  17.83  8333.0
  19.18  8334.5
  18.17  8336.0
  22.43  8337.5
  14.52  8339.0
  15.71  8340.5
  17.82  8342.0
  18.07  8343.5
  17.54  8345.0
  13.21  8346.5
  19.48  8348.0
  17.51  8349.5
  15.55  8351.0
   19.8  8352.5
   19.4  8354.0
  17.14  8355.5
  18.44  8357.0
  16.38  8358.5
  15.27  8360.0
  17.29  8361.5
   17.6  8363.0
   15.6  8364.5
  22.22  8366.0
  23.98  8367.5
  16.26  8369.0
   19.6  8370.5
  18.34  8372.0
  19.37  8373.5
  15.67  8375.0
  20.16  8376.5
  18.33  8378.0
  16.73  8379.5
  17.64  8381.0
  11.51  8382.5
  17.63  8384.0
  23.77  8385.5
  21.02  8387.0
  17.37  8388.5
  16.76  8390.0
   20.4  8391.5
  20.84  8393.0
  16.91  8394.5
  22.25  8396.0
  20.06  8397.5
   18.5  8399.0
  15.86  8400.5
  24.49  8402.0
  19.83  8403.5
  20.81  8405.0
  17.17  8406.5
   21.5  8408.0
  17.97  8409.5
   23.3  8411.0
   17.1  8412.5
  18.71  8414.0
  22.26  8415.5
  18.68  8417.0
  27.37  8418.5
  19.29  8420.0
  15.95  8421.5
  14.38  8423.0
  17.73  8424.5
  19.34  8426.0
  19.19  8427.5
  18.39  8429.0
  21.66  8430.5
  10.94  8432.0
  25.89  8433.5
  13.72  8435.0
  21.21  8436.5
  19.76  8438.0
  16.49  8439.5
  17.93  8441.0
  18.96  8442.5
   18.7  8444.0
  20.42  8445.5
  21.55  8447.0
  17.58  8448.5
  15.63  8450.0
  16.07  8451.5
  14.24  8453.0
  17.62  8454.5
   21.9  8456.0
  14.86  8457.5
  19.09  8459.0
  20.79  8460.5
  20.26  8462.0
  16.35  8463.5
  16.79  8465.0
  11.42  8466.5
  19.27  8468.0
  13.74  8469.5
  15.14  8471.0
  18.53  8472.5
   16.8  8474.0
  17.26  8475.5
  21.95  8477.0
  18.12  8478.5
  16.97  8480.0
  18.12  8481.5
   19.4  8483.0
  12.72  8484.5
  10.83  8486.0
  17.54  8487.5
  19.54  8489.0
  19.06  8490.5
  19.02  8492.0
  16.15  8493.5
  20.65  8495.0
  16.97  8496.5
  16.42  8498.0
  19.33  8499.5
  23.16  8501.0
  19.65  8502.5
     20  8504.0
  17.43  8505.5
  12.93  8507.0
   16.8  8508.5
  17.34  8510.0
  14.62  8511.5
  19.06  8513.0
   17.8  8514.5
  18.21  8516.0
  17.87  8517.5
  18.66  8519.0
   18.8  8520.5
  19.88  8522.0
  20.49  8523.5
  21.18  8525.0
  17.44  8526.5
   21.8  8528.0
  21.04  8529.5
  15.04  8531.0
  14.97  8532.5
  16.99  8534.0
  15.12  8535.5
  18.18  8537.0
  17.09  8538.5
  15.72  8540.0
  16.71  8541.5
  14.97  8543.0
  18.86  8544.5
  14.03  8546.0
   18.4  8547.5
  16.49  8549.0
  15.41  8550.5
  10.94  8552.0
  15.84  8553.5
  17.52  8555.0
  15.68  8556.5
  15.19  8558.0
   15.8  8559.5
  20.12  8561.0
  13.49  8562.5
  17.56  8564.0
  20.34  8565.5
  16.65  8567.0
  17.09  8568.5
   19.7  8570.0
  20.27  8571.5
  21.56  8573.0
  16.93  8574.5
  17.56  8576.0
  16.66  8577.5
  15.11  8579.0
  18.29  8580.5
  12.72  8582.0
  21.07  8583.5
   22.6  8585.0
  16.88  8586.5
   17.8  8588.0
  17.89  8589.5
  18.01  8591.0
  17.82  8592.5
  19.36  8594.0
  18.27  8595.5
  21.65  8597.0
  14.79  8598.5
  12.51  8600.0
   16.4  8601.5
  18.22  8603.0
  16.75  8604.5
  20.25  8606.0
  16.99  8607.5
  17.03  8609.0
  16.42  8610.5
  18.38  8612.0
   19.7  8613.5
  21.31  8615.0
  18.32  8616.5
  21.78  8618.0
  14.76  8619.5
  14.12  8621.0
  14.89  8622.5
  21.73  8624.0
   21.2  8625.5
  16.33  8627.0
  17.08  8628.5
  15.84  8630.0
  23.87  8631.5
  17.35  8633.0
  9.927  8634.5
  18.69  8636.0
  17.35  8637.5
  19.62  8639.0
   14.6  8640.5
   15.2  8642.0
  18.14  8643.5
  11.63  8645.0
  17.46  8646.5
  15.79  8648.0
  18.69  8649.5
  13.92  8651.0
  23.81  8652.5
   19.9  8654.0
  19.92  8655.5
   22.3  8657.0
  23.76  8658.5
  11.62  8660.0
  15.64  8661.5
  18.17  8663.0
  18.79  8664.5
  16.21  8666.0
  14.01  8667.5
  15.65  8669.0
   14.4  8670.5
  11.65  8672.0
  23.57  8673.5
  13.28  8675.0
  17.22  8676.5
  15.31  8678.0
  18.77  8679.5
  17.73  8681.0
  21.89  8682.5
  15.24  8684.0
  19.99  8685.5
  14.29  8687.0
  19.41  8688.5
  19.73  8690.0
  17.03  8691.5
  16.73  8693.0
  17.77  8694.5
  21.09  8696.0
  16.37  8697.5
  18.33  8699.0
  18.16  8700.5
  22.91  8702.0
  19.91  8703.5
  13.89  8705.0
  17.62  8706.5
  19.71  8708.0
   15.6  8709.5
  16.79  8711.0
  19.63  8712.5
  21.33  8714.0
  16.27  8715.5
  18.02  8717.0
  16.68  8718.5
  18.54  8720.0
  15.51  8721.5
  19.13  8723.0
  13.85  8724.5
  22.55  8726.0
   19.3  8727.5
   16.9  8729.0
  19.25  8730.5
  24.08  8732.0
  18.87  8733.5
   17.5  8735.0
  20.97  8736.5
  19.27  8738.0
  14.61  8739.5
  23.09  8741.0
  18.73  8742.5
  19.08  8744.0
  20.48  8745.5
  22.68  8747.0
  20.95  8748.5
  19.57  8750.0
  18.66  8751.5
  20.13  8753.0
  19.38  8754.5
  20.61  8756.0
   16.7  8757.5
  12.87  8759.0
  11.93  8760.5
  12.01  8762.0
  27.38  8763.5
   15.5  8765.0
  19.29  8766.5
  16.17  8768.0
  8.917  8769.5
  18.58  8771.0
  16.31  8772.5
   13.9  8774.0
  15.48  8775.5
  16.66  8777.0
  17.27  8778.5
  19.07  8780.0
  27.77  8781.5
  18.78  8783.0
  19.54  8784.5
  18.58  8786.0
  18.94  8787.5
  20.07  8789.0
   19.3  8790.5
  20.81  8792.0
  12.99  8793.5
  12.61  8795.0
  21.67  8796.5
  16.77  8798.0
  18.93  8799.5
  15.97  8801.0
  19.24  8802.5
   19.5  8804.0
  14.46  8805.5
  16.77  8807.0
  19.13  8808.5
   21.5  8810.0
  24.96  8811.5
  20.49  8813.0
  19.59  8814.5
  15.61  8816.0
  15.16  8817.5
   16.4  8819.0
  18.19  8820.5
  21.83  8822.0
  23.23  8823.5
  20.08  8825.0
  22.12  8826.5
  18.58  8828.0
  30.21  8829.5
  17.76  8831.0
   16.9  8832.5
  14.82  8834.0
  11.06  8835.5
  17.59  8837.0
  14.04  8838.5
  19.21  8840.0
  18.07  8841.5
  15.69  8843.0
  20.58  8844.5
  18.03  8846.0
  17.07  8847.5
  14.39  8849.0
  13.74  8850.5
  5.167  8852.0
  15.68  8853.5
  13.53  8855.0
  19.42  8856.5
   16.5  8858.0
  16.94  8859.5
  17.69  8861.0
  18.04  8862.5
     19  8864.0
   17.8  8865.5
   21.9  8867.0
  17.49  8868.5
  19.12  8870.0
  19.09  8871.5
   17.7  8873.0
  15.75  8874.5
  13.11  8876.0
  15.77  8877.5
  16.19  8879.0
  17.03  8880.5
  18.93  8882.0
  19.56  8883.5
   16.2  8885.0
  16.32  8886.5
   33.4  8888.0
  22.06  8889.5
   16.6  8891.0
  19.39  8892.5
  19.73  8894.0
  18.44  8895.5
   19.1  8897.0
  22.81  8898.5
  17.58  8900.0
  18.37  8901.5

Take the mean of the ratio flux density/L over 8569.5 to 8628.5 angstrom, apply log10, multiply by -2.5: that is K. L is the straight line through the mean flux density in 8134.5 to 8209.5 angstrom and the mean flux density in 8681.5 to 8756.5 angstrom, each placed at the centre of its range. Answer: 0.036 mag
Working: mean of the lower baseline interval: 18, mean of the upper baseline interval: 18.8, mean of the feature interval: 18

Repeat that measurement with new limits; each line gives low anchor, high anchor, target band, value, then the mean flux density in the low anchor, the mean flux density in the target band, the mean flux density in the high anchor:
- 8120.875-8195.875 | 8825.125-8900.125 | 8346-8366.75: 0.04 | 18.2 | 17.5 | 17.9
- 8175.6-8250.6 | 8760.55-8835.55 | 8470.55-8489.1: 0.06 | 17.7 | 17.1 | 18.3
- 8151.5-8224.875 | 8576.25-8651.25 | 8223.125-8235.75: 0.12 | 18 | 16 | 17.4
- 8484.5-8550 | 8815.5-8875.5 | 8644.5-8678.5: 0.03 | 17.7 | 17.1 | 17.5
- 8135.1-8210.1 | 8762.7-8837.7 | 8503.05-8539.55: 0.02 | 18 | 17.9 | 18.4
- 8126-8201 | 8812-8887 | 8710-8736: -0.05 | 18.1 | 18.5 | 17.5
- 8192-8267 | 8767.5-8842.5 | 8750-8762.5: 0.09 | 17.9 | 16.8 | 18.2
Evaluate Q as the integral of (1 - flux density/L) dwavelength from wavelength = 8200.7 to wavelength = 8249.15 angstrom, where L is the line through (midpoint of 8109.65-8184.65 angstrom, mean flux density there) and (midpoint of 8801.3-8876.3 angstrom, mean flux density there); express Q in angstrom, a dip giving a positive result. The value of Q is 3.8 angstrom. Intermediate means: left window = 18.9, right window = 17.8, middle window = 17.3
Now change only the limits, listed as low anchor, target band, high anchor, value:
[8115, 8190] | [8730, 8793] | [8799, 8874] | -1.9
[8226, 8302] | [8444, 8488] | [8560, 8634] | 1.5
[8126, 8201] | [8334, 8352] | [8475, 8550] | 0.5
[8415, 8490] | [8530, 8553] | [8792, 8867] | 2.5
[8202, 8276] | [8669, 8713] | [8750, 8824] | 0.8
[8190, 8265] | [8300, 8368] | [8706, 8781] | 2.2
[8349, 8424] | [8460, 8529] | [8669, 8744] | 2.6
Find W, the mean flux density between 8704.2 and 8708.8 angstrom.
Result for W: 17.1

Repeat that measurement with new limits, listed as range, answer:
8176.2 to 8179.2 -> 15.6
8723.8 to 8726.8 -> 18.3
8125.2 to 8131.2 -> 18.8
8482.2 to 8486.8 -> 14.4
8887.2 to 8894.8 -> 22.2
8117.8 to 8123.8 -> 27.4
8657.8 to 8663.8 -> 17.3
